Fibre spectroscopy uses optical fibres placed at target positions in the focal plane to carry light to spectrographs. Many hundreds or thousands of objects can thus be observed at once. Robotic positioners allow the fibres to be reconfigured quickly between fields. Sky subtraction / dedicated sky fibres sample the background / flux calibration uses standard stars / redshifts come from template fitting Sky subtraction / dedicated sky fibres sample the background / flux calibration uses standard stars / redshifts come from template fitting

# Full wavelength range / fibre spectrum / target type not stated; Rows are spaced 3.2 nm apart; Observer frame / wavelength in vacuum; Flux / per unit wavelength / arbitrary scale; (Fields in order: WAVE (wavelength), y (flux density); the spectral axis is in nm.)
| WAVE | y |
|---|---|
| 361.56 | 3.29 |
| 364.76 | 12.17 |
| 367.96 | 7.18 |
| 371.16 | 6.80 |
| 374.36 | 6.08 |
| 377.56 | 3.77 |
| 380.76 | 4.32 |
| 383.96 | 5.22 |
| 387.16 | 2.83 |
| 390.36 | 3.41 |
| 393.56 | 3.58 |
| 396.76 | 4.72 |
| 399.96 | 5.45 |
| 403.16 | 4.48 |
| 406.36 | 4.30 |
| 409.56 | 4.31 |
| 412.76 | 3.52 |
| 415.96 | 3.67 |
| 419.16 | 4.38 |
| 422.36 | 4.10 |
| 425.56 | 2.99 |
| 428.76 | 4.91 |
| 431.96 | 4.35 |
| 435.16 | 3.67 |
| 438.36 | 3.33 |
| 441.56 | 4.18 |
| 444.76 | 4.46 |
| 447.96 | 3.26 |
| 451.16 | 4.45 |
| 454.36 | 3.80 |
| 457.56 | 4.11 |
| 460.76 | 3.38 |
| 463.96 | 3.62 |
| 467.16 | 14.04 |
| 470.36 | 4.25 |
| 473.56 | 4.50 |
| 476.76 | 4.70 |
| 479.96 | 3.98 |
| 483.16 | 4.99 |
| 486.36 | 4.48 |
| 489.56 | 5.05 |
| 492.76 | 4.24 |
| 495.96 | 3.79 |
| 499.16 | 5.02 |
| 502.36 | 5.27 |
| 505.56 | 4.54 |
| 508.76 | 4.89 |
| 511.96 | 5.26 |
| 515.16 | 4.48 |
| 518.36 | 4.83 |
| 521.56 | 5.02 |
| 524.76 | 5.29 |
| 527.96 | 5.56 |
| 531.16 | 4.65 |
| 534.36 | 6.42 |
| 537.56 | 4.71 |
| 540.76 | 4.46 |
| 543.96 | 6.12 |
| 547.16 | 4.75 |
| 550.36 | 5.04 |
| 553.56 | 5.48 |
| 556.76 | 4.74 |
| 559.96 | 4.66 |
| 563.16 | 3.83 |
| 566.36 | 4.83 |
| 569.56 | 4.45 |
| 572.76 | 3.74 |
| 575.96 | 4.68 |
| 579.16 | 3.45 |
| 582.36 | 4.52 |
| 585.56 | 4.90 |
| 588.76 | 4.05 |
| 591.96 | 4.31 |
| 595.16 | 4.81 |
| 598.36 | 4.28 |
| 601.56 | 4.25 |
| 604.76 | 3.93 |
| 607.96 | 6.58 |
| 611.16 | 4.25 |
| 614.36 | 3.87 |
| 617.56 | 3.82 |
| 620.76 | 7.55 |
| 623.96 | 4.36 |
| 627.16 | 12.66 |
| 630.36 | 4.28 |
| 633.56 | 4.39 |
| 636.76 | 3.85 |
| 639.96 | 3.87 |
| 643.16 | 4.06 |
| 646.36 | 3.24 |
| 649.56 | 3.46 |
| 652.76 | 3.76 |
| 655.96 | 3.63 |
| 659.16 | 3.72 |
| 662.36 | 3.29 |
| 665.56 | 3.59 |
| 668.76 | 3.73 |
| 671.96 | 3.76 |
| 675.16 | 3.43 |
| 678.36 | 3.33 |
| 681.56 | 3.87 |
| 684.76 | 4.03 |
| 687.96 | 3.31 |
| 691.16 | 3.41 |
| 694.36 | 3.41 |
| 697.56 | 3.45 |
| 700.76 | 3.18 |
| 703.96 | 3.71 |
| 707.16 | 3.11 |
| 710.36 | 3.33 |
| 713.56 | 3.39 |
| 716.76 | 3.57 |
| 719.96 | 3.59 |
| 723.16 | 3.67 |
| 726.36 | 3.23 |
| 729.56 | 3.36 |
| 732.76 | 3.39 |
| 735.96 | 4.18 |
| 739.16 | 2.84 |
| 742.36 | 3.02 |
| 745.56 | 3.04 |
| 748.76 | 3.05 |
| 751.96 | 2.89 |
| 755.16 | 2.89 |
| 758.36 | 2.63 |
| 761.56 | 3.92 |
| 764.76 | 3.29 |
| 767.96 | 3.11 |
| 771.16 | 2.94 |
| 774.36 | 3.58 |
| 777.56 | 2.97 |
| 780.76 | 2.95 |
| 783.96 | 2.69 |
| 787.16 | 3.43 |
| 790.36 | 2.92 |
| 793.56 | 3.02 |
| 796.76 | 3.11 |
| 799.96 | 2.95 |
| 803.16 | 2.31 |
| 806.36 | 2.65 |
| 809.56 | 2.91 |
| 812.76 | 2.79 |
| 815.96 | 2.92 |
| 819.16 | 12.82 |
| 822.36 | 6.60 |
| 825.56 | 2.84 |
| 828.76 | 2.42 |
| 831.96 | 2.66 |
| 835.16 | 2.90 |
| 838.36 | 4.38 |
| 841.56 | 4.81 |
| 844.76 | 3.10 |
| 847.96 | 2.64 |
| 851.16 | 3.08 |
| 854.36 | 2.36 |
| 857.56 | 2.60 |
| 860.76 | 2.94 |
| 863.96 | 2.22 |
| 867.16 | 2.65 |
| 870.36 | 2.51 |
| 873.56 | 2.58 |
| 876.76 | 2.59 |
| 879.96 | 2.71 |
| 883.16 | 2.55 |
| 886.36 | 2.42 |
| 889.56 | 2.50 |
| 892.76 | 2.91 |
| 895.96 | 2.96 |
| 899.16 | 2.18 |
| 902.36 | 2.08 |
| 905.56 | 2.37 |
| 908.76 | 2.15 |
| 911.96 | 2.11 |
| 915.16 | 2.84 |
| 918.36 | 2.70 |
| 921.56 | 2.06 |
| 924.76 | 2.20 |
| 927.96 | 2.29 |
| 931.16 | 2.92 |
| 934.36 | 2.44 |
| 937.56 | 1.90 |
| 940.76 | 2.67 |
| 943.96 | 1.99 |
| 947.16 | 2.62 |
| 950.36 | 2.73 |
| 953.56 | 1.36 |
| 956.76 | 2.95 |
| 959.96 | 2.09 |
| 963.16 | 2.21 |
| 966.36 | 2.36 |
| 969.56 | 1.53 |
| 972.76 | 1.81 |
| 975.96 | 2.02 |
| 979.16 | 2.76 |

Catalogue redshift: 0.250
